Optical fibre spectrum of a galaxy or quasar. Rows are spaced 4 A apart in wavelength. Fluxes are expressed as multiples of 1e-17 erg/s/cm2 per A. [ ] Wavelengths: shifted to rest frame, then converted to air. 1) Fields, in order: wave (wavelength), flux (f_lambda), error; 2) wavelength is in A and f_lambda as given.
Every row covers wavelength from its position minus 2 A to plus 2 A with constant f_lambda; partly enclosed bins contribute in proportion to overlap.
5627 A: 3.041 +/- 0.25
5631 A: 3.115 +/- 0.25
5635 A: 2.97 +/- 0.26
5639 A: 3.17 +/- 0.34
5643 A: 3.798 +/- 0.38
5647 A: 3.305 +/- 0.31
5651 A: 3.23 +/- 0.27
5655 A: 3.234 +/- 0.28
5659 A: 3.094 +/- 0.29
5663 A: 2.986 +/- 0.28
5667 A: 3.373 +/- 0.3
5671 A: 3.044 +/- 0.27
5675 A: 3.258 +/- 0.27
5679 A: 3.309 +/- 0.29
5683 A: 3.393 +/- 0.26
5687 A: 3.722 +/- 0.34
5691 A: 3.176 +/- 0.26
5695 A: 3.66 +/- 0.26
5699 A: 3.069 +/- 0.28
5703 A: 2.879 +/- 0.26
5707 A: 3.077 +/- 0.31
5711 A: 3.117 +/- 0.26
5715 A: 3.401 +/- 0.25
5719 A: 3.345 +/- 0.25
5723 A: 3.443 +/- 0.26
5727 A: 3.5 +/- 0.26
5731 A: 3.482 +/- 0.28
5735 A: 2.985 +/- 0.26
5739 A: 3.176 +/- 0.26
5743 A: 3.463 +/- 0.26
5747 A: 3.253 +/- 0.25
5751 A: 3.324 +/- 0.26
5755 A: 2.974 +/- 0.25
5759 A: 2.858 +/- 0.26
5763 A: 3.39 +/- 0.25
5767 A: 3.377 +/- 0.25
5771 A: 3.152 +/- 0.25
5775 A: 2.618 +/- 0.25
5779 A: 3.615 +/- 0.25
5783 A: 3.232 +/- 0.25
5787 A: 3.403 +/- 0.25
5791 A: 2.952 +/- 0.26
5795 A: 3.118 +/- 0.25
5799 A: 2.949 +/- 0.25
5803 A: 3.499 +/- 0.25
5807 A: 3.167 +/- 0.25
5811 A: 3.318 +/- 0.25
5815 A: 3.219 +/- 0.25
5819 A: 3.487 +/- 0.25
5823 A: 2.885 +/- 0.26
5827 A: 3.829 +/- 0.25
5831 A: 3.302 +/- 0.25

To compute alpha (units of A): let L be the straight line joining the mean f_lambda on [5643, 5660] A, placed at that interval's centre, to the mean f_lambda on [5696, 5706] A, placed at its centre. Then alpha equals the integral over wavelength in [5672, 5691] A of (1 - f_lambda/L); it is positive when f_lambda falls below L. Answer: -1.38 A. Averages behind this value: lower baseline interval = 3.29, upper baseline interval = 3.05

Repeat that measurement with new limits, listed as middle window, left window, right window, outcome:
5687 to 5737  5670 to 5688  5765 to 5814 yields 0.3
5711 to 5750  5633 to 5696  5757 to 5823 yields -1.0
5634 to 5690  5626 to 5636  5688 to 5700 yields -1.4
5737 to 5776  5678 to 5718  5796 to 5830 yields 1.3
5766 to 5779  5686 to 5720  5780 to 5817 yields 0.5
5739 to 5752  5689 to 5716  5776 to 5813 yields -0.5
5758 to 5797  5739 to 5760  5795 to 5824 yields 0.3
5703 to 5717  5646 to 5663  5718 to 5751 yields 0.6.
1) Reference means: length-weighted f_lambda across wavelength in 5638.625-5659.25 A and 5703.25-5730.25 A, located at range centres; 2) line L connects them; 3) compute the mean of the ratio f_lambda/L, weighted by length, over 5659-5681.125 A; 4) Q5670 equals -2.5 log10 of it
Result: 0.05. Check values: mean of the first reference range 3.33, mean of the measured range 3.19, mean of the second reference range 3.29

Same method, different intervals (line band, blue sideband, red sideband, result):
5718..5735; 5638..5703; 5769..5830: -0.042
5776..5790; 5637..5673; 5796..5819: -0.026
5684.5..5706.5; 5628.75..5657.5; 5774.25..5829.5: -0.011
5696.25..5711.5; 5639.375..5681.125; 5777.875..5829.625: 0.071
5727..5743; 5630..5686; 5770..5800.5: -0.035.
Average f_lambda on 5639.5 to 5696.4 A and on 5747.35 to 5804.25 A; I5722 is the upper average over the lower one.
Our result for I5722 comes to 1.0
